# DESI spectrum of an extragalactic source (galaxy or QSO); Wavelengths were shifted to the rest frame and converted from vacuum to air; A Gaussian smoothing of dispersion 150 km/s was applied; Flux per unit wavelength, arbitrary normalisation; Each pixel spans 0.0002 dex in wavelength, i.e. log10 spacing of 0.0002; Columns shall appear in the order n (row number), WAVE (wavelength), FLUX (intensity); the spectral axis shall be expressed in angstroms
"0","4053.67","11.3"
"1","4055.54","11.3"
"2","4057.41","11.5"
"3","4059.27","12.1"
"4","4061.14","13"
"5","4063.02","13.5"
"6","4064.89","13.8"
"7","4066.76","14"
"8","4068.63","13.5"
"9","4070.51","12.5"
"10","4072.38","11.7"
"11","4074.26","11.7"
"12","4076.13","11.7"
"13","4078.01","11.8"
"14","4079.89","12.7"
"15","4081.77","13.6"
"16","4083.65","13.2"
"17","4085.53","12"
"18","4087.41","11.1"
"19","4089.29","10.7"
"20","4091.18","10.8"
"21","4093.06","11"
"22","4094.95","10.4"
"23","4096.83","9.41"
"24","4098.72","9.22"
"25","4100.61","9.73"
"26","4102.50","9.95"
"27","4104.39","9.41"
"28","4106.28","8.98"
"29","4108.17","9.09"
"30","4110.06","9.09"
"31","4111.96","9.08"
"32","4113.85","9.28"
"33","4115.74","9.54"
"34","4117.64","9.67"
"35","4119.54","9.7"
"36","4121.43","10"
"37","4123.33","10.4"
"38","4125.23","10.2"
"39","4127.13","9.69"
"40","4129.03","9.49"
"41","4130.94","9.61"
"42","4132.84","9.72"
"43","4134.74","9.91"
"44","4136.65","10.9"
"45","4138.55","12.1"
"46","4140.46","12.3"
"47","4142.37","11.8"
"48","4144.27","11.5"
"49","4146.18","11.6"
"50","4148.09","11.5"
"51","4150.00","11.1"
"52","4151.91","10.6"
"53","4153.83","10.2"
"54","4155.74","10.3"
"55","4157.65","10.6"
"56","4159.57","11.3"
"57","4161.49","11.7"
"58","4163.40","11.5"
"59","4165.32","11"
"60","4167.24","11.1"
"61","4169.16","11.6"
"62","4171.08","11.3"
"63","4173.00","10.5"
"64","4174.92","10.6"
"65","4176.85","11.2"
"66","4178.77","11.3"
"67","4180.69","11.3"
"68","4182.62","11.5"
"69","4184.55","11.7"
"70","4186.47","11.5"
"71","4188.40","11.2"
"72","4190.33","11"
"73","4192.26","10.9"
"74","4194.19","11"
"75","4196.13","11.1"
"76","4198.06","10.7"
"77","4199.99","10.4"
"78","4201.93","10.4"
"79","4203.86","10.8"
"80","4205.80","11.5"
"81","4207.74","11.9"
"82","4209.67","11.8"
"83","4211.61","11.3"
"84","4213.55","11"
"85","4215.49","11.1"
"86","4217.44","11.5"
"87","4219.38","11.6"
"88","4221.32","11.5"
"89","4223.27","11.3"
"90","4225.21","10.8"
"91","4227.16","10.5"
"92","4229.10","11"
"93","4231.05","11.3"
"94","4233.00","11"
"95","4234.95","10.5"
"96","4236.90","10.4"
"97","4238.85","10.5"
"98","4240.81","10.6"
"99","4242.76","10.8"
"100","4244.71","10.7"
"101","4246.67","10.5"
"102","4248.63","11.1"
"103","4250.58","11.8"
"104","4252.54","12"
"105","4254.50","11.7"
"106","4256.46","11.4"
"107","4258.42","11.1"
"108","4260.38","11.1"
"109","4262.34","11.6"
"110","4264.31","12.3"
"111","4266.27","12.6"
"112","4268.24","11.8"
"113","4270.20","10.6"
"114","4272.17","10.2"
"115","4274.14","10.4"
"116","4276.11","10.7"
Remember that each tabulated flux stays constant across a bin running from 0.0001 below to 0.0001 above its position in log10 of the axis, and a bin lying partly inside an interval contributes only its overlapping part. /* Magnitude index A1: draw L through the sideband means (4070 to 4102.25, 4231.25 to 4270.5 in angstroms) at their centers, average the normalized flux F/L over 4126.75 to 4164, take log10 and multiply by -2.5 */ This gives 0.04 mag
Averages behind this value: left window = 11.3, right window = 11.2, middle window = 10.9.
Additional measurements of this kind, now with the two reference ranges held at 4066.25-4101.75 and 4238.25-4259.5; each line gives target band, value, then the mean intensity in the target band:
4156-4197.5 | 0.01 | 11.2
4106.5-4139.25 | 0.17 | 9.82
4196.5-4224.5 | 0.00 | 11.2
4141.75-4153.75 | 0.01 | 11.3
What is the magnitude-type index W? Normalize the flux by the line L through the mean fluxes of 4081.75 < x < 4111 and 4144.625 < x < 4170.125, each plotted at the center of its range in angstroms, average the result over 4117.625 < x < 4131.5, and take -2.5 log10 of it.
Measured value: 0.09 mag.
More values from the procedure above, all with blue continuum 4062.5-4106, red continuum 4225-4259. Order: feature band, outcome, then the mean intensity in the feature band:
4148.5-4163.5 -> 0.039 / 10.9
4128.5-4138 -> 0.137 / 10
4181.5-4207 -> 0.010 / 11.1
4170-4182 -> 0.017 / 11.1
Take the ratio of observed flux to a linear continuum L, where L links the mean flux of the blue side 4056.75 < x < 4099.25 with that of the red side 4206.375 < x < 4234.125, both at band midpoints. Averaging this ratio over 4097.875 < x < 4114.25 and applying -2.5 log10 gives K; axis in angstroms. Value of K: 0.260 mag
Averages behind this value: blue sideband 12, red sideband 11.3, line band 9.31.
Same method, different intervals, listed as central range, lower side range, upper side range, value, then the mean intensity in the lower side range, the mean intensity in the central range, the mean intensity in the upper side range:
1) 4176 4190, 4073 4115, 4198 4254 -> -0.04 mag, 10.6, 11.4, 11.1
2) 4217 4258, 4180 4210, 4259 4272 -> 0.03 mag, 11.2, 11.1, 11.6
